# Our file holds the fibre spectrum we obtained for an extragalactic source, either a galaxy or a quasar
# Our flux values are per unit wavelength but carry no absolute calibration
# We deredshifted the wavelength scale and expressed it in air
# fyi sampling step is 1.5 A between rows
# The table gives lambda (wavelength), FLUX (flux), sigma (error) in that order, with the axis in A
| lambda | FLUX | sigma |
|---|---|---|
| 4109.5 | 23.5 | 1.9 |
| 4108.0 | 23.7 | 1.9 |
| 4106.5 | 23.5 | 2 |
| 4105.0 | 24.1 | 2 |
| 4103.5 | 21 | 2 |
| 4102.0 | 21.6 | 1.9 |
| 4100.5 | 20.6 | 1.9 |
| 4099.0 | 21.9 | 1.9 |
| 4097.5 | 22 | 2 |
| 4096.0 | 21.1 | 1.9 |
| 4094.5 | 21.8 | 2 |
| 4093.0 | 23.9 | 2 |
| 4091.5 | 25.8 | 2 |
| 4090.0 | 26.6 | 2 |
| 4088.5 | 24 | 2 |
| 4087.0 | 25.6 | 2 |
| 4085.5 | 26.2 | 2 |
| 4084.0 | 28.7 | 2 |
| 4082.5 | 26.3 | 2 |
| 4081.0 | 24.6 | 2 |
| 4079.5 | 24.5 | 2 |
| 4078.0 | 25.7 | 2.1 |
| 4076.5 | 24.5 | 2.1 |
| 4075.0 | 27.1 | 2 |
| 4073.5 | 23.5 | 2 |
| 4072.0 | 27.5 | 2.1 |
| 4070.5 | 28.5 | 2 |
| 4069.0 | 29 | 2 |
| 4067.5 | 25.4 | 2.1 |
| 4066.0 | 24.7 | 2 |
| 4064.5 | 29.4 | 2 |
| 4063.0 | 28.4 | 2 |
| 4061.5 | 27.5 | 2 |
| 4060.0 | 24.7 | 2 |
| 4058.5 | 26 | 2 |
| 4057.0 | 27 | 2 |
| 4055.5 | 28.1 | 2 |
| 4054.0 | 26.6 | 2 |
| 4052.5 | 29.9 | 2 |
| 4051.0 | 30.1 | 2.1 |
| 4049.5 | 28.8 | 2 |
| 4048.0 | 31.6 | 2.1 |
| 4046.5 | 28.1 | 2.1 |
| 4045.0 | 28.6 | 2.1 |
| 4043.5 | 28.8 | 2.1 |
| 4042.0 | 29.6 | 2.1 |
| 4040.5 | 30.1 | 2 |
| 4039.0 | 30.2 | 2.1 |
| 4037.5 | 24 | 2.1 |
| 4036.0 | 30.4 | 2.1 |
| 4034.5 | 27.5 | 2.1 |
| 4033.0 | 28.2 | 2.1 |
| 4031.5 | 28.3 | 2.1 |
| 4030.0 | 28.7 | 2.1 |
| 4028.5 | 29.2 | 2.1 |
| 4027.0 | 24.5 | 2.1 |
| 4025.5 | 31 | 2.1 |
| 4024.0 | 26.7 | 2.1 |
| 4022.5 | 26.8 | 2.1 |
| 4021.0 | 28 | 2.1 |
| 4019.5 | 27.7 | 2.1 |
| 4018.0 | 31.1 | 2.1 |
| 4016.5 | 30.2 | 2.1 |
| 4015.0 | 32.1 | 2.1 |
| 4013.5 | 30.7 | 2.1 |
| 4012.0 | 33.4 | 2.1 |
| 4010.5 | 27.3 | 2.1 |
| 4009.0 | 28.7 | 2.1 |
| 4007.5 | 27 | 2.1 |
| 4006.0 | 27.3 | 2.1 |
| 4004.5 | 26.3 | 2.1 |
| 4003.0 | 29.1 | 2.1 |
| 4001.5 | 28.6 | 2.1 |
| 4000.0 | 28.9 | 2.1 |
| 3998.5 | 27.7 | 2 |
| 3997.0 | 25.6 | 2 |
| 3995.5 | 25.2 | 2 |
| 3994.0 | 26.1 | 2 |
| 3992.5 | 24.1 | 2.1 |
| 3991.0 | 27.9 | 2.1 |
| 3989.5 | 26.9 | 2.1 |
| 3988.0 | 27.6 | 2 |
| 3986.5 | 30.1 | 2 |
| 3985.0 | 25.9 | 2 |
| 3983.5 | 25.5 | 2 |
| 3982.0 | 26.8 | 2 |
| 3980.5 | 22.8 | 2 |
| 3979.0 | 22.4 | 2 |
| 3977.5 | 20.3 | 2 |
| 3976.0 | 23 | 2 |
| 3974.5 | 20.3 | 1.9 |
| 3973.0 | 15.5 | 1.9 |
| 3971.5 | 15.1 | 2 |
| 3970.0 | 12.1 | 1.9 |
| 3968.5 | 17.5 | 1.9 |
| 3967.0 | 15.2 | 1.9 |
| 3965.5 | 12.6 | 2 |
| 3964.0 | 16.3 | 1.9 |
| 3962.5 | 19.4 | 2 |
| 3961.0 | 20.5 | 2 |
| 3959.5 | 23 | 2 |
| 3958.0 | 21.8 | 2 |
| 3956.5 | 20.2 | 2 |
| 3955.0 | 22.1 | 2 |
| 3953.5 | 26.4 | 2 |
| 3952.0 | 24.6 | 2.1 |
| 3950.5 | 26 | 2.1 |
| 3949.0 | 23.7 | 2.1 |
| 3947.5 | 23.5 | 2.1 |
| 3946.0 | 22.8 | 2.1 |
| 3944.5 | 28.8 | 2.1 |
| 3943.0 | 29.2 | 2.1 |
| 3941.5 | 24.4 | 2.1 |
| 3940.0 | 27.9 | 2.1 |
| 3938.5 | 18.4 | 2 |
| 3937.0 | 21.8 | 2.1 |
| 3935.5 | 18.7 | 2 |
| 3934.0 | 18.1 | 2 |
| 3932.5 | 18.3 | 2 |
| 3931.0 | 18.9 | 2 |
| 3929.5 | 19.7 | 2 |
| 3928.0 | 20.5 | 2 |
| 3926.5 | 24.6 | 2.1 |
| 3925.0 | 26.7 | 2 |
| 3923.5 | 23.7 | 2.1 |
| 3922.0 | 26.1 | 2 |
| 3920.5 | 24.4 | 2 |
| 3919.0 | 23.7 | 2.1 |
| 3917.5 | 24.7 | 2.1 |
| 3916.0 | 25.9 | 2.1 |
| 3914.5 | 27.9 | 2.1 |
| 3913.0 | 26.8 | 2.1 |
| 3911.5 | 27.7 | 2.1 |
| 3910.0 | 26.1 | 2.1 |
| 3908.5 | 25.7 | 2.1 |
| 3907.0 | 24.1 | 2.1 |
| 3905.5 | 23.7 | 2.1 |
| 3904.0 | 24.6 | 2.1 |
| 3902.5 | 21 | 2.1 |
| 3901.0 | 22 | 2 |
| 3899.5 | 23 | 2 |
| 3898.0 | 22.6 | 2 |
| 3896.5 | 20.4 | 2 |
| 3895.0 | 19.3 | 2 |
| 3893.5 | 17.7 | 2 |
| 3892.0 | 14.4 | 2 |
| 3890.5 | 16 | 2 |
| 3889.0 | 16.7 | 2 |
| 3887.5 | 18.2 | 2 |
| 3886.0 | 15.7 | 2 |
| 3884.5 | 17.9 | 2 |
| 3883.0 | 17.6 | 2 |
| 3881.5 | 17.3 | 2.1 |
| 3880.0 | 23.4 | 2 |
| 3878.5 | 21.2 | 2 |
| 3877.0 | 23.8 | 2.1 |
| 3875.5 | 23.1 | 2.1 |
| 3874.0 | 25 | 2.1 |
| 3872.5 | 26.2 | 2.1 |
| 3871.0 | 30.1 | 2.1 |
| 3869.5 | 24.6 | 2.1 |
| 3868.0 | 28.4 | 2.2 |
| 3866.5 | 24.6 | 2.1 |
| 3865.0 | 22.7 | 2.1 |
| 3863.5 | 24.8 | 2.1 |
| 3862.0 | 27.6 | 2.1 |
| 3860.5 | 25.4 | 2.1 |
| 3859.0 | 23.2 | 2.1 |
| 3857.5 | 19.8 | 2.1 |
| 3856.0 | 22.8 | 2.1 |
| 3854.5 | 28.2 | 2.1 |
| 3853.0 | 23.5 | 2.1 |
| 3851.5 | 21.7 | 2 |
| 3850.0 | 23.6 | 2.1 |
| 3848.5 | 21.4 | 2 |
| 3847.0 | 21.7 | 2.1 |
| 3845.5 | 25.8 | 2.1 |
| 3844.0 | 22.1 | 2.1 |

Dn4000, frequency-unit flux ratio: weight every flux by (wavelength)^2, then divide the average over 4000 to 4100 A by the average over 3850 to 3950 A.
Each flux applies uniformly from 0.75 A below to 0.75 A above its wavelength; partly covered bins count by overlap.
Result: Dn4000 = 1.29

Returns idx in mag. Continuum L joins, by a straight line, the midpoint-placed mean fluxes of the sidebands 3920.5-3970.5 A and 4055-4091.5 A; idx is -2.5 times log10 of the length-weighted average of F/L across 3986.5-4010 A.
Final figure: -0.154 mag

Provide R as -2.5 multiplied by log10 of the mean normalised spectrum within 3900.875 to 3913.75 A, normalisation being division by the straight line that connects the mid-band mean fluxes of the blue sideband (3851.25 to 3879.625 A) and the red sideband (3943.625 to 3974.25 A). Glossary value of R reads -0.094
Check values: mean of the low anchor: 24.6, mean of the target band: 24.8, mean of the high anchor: 20.4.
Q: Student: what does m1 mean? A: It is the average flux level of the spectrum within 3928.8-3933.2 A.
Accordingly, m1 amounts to 19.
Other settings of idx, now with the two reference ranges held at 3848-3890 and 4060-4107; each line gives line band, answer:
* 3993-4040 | -0.16 mag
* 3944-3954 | -0.06 mag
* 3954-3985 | 0.20 mag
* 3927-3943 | 0.11 mag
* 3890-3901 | 0.19 mag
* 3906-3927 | -0.10 mag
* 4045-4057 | -0.17 mag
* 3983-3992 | -0.14 mag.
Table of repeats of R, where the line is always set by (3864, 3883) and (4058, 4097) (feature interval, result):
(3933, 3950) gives 0.05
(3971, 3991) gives 0.06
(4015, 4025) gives -0.14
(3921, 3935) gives 0.12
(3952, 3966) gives 0.20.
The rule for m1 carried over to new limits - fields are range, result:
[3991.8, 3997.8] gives 25.3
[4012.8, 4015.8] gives 31.4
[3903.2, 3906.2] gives 24.1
